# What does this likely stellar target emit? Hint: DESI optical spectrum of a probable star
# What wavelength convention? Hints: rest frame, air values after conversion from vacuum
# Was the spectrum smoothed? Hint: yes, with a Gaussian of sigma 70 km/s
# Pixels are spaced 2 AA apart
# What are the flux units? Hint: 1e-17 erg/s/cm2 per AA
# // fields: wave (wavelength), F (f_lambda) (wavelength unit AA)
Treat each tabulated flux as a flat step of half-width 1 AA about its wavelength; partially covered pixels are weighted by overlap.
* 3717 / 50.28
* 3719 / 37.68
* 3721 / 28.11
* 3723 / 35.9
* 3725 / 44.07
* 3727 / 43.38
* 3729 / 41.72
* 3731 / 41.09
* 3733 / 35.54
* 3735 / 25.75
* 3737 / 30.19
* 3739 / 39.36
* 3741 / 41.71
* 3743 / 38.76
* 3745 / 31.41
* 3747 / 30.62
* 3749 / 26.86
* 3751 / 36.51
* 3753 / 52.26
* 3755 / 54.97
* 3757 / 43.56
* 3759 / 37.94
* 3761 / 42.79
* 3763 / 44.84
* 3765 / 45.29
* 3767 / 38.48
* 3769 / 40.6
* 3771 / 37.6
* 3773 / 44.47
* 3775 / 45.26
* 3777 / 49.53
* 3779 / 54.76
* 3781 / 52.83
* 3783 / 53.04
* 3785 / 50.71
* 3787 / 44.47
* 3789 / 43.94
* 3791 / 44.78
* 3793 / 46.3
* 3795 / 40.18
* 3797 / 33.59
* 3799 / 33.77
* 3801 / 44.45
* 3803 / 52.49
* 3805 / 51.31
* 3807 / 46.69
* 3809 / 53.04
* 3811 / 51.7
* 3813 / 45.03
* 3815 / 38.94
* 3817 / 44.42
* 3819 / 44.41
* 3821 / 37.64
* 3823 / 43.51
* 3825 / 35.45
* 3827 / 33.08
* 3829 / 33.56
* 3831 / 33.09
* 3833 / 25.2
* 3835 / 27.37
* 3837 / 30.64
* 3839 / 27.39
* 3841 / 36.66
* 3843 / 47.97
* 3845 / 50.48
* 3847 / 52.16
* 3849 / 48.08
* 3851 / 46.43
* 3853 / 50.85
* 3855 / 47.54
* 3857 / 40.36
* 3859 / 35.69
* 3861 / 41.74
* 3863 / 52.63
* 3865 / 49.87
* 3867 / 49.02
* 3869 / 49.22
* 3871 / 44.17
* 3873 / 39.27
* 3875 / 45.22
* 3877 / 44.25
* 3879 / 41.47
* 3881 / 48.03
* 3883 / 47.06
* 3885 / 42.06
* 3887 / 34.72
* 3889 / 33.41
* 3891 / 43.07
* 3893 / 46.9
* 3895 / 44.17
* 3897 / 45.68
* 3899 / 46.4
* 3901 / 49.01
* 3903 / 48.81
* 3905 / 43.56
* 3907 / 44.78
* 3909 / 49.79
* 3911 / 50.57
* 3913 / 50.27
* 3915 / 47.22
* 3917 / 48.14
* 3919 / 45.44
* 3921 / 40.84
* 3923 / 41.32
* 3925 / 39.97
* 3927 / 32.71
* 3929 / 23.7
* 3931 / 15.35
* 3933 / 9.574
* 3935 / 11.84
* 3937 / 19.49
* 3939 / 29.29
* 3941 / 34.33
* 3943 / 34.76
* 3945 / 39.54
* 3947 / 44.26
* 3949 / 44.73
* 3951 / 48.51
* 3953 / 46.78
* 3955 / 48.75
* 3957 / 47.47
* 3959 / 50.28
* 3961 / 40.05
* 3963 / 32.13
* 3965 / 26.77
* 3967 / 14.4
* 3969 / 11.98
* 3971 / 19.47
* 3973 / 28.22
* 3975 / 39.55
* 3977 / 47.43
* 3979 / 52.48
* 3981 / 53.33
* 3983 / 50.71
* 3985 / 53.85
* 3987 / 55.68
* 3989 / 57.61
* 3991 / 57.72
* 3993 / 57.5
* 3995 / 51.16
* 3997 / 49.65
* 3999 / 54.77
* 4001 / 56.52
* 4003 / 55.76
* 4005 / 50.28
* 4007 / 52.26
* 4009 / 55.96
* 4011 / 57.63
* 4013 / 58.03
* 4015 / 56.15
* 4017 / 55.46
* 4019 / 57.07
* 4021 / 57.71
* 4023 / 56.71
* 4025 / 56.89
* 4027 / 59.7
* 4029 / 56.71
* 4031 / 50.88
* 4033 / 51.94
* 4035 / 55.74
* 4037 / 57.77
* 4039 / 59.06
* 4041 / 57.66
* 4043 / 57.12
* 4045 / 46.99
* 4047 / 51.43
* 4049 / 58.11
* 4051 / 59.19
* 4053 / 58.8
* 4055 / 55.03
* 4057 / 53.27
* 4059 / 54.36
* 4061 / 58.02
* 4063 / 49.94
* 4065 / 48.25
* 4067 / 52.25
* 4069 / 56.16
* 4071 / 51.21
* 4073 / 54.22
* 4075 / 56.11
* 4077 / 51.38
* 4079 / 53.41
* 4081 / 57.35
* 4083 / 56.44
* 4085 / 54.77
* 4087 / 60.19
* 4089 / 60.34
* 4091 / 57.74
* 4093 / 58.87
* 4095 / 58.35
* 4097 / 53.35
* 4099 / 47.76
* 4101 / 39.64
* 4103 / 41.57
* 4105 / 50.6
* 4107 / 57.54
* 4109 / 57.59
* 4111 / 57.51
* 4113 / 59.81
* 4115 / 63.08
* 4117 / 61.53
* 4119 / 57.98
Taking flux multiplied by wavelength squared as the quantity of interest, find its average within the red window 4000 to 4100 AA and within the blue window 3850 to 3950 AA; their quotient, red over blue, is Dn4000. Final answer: 1.46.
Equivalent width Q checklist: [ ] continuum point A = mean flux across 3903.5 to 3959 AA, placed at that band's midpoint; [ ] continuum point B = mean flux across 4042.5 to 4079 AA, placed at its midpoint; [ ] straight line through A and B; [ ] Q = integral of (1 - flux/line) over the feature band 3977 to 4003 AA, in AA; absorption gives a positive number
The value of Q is -4.9 AA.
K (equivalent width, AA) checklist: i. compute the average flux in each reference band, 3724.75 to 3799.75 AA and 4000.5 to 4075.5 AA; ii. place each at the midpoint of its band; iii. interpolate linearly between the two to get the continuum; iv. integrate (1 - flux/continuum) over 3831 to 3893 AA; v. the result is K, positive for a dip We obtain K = 5.7 AA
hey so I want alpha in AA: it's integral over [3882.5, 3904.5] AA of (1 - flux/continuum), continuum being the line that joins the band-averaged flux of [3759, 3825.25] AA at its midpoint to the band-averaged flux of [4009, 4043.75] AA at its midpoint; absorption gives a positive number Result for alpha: 2.74 AA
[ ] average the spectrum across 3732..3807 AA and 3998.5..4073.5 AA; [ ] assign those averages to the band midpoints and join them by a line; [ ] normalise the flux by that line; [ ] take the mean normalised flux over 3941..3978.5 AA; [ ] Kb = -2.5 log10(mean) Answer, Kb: 0.354 mag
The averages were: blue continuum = 42.2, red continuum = 55.1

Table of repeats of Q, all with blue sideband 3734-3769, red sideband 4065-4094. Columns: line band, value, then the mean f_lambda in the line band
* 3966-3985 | 5.3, 36.3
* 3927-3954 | 9.8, 31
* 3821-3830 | 1.3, 36.5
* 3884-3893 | 1.3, 39.3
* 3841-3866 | -1.4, 46.6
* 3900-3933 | 4.3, 41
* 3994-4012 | -0.7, 53.8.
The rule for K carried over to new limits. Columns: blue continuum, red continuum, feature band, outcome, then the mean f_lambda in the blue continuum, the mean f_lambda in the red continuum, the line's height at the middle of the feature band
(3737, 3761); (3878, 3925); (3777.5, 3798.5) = -2.91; 39.2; 44.8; 40.6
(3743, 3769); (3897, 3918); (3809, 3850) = 3.99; 40.4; 47.8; 44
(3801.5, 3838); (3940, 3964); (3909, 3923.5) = -1.60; 40.5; 42.6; 42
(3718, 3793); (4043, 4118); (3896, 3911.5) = 0.09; 41.4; 54.7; 47.5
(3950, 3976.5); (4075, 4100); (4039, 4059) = -2.43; 35.2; 55.8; 49.4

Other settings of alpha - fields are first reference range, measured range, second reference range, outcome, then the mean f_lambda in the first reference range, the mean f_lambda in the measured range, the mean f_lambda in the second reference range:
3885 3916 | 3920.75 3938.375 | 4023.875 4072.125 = 8.03 AA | 45.1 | 25.5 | 54.9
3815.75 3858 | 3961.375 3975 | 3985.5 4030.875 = 7.26 AA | 39.8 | 24.3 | 55.7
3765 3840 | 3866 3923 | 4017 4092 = 2.30 AA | 42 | 45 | 55.4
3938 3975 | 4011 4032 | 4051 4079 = -4.49 AA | 35.8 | 56.6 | 53.9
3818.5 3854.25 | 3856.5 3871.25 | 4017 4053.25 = -1.46 AA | 39.1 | 45.6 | 56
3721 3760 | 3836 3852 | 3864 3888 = 0.22 AA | 38.2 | 42.5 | 44.5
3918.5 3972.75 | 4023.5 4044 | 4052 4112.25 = -4.31 AA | 32.9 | 56.4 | 54.1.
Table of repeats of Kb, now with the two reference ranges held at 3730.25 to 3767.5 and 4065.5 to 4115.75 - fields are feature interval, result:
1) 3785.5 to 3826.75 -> -0.06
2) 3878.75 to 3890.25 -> 0.10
